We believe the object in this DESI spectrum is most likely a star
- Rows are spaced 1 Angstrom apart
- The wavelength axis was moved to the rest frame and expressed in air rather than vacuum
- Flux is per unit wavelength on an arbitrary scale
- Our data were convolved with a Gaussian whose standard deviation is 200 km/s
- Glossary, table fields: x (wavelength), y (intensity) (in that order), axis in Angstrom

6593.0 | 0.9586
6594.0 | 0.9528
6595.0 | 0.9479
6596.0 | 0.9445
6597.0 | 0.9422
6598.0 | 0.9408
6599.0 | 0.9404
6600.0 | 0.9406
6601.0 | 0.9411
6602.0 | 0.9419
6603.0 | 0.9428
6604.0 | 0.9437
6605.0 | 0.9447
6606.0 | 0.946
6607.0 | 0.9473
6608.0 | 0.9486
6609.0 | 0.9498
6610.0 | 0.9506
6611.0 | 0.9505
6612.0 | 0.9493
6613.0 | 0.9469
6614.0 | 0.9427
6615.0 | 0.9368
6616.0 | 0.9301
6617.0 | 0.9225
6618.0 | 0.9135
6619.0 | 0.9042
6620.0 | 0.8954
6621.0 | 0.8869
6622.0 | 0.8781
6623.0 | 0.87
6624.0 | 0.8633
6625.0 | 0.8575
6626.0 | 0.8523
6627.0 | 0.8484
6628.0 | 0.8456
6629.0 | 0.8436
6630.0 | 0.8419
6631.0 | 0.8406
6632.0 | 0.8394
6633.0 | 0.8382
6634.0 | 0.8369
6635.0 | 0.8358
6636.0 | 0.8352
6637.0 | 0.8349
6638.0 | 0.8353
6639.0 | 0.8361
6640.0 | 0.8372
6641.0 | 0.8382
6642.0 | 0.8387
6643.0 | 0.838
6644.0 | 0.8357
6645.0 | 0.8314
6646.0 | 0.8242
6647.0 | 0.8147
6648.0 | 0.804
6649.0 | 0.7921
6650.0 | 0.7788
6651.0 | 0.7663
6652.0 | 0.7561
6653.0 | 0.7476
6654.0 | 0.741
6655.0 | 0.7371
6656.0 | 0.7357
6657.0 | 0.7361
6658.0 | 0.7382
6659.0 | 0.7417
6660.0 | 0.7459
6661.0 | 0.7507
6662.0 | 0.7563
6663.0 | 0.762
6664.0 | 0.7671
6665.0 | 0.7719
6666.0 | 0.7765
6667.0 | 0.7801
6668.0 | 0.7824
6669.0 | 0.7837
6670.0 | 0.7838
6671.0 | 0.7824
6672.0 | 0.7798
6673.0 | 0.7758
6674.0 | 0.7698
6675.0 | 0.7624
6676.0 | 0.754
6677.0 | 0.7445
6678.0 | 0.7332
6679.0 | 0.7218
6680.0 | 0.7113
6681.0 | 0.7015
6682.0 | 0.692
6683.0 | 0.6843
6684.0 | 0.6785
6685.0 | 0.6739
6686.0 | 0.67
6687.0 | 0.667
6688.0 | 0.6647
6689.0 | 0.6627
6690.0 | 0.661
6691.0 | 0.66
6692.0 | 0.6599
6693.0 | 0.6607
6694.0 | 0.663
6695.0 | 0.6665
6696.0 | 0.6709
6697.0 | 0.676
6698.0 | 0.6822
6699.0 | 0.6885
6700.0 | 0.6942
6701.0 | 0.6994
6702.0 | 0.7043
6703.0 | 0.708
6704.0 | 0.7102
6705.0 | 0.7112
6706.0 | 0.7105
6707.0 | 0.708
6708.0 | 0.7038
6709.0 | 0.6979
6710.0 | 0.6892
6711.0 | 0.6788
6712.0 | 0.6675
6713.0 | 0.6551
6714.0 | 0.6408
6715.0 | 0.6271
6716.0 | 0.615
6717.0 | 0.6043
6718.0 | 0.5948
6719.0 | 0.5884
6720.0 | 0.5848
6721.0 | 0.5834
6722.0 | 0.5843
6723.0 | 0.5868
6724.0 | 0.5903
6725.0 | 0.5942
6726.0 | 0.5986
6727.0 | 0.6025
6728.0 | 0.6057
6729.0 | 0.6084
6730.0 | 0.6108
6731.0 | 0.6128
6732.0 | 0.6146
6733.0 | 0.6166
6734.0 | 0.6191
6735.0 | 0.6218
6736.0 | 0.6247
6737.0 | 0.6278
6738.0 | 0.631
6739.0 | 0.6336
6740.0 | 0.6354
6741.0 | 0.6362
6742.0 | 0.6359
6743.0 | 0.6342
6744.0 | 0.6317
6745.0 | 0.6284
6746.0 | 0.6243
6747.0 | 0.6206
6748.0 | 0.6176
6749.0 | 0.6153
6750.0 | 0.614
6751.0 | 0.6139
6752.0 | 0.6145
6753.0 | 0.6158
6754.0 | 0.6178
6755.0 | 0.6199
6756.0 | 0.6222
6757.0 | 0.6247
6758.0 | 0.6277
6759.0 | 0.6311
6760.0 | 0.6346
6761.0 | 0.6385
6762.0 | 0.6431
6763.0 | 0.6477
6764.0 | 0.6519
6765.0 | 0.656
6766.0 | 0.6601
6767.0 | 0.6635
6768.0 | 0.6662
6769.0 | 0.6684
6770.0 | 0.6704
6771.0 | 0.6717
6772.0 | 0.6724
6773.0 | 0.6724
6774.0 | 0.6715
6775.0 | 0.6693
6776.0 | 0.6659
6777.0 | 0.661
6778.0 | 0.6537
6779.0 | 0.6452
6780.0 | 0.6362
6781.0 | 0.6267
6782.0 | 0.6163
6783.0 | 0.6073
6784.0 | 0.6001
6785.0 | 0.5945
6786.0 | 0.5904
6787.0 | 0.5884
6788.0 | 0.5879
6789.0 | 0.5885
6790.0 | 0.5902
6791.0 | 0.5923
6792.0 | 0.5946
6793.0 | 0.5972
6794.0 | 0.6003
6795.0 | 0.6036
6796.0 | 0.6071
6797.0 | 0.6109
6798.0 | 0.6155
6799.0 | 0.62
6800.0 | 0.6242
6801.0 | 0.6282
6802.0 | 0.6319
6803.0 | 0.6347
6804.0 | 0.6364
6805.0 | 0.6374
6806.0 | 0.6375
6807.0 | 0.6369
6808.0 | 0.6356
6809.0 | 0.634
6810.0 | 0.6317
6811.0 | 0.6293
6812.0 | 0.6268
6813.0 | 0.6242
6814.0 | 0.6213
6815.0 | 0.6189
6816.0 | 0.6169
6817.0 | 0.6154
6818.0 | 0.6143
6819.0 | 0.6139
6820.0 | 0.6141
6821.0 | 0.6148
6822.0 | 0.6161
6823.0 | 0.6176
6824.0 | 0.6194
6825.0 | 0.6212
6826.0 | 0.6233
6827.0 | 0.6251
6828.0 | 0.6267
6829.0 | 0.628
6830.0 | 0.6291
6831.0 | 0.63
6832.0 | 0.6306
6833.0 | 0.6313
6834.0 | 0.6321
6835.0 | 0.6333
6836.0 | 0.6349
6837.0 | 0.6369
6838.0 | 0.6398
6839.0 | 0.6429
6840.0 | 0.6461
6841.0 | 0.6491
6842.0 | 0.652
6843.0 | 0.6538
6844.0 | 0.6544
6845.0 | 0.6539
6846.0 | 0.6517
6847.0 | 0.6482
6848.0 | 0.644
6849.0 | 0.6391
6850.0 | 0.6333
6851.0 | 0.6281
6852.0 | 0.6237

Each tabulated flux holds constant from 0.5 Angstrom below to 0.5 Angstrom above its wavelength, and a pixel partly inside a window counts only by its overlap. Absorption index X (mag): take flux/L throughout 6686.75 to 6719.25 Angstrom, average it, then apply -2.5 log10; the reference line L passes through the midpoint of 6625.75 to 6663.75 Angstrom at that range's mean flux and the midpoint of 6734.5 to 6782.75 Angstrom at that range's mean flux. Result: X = 0.08 mag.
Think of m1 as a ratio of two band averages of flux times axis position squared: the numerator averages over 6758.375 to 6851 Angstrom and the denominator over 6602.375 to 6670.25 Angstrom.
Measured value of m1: 0.8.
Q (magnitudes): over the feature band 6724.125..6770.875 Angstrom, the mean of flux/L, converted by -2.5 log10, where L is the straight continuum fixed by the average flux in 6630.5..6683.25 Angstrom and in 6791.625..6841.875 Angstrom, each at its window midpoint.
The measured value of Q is 0.10 mag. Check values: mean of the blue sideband 0.78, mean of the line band 0.628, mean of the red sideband 0.625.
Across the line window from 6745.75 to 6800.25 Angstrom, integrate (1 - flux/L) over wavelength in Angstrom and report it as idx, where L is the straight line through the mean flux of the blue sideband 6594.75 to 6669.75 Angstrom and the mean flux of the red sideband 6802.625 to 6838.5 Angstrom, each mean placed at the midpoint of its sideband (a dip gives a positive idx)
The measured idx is 4.4 Angstrom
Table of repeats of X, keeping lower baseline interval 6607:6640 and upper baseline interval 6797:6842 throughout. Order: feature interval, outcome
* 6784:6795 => 0.13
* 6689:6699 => 0.18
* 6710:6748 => 0.20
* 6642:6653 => 0.06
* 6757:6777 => 0.06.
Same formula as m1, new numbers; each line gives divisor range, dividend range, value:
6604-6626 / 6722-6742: 0.69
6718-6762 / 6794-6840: 1.04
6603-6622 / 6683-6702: 0.74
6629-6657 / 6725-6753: 0.79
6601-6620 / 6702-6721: 0.72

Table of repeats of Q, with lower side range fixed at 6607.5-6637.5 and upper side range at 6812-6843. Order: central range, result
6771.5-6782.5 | 0.06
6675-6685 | 0.14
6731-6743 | 0.18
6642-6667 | 0.10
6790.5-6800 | 0.11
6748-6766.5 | 0.14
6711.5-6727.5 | 0.25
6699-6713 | 0.12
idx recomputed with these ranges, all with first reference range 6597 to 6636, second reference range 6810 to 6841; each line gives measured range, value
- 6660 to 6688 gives 3.0 Angstrom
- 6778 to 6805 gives 2.4 Angstrom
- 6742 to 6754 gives 1.8 Angstrom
